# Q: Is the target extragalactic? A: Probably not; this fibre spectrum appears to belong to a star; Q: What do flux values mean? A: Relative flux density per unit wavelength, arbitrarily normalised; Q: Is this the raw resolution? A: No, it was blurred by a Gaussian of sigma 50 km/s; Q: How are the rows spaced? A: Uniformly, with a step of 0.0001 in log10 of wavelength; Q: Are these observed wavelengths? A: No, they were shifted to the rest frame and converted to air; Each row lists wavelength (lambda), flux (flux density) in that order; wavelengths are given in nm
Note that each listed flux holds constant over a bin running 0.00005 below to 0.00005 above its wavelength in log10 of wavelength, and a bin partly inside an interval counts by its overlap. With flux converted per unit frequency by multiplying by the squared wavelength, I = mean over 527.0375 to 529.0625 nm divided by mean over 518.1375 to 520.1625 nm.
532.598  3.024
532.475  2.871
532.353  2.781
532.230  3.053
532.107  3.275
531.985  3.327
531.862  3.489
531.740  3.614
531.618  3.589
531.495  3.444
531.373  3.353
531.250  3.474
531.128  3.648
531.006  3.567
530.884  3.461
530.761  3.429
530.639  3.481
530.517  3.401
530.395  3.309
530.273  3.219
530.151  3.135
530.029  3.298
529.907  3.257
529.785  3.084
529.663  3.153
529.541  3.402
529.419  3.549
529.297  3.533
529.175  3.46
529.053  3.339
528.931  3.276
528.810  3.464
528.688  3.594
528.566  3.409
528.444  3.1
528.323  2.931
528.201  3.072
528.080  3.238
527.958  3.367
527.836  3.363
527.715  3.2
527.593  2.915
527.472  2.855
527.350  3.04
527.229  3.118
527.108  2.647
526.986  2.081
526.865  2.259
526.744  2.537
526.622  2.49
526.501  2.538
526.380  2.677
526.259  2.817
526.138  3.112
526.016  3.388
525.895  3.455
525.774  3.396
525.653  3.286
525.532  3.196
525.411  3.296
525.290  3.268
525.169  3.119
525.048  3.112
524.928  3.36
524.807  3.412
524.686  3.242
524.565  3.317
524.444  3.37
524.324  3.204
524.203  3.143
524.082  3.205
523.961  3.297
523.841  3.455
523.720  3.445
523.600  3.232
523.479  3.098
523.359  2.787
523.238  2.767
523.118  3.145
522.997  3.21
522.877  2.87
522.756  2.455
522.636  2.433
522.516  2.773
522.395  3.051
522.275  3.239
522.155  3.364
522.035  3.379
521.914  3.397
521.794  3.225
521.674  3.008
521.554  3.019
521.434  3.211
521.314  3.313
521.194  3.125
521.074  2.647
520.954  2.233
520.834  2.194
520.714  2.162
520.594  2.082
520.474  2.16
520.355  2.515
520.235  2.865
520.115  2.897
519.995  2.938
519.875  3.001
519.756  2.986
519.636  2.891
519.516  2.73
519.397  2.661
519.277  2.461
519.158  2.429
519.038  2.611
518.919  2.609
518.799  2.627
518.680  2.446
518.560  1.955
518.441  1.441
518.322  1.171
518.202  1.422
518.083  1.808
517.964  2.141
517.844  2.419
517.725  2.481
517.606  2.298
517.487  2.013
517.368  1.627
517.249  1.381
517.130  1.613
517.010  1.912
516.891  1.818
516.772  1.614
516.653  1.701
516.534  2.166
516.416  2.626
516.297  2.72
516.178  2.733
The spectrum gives 1.3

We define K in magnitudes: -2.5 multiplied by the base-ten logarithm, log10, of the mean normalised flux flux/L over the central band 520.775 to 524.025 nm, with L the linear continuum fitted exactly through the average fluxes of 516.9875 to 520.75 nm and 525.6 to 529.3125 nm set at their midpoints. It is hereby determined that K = -0.161 mag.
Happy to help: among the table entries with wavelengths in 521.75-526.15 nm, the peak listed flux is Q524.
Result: 3.455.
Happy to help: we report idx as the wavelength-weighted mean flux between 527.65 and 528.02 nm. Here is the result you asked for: 3.3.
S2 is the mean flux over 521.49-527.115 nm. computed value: 3.06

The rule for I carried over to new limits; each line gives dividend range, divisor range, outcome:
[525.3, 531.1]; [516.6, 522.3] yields 1.34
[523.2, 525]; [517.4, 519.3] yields 1.55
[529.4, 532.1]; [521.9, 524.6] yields 1.12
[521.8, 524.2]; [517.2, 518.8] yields 1.64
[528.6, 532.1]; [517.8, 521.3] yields 1.47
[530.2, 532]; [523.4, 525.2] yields 1.09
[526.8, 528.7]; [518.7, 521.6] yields 1.15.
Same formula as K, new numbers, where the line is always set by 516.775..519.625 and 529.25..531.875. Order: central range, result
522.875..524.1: -0.19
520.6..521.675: -0.13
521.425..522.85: -0.21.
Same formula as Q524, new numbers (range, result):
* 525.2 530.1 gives 3.594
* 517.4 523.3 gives 3.397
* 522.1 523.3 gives 3.364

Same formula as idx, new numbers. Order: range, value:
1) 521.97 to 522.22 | 3.36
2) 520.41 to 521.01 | 2.17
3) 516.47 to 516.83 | 1.84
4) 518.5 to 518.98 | 2.41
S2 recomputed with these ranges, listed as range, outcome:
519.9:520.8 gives 2.52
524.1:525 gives 3.29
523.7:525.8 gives 3.28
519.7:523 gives 2.84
